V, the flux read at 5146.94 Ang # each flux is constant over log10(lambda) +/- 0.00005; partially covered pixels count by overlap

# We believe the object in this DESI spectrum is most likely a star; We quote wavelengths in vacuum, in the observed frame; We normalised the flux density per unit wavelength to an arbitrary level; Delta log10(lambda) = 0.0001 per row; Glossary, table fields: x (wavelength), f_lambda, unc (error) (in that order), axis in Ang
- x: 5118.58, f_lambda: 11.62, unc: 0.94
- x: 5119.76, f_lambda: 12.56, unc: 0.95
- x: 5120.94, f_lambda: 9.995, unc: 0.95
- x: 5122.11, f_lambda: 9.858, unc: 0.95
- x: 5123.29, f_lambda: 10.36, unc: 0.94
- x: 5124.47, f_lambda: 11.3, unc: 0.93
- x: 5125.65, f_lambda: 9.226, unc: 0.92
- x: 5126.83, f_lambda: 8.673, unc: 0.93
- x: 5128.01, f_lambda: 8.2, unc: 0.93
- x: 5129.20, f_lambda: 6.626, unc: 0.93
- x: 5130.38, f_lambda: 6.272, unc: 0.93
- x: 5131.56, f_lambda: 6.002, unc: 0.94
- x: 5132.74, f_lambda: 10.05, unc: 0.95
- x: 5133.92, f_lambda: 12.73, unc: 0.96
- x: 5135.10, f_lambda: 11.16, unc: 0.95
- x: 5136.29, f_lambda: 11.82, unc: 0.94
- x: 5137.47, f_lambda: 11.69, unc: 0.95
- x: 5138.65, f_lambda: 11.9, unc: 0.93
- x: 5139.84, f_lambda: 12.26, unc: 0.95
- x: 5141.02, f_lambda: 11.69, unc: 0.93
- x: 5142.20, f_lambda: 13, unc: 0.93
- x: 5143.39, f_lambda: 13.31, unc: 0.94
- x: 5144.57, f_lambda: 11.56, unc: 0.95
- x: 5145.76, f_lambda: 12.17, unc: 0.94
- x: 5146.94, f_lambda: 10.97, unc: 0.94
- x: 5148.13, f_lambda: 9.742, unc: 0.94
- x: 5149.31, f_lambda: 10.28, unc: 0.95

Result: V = 10.97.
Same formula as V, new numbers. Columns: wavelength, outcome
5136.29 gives 11.82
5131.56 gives 6.002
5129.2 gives 6.626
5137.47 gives 11.69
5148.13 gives 9.742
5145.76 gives 12.17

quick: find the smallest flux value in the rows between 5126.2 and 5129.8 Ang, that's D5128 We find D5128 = 6.626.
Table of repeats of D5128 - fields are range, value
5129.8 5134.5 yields 6.002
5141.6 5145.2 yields 11.56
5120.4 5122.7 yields 9.858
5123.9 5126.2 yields 9.226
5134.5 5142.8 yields 11.16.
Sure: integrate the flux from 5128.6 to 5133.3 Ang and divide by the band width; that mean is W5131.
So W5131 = 7.21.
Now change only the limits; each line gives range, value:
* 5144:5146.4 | 11.8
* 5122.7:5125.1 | 10.8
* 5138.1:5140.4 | 12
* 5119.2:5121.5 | 11.3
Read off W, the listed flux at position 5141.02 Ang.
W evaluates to 11.69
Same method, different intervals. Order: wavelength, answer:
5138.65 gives 11.9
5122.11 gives 9.858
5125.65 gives 9.226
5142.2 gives 13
